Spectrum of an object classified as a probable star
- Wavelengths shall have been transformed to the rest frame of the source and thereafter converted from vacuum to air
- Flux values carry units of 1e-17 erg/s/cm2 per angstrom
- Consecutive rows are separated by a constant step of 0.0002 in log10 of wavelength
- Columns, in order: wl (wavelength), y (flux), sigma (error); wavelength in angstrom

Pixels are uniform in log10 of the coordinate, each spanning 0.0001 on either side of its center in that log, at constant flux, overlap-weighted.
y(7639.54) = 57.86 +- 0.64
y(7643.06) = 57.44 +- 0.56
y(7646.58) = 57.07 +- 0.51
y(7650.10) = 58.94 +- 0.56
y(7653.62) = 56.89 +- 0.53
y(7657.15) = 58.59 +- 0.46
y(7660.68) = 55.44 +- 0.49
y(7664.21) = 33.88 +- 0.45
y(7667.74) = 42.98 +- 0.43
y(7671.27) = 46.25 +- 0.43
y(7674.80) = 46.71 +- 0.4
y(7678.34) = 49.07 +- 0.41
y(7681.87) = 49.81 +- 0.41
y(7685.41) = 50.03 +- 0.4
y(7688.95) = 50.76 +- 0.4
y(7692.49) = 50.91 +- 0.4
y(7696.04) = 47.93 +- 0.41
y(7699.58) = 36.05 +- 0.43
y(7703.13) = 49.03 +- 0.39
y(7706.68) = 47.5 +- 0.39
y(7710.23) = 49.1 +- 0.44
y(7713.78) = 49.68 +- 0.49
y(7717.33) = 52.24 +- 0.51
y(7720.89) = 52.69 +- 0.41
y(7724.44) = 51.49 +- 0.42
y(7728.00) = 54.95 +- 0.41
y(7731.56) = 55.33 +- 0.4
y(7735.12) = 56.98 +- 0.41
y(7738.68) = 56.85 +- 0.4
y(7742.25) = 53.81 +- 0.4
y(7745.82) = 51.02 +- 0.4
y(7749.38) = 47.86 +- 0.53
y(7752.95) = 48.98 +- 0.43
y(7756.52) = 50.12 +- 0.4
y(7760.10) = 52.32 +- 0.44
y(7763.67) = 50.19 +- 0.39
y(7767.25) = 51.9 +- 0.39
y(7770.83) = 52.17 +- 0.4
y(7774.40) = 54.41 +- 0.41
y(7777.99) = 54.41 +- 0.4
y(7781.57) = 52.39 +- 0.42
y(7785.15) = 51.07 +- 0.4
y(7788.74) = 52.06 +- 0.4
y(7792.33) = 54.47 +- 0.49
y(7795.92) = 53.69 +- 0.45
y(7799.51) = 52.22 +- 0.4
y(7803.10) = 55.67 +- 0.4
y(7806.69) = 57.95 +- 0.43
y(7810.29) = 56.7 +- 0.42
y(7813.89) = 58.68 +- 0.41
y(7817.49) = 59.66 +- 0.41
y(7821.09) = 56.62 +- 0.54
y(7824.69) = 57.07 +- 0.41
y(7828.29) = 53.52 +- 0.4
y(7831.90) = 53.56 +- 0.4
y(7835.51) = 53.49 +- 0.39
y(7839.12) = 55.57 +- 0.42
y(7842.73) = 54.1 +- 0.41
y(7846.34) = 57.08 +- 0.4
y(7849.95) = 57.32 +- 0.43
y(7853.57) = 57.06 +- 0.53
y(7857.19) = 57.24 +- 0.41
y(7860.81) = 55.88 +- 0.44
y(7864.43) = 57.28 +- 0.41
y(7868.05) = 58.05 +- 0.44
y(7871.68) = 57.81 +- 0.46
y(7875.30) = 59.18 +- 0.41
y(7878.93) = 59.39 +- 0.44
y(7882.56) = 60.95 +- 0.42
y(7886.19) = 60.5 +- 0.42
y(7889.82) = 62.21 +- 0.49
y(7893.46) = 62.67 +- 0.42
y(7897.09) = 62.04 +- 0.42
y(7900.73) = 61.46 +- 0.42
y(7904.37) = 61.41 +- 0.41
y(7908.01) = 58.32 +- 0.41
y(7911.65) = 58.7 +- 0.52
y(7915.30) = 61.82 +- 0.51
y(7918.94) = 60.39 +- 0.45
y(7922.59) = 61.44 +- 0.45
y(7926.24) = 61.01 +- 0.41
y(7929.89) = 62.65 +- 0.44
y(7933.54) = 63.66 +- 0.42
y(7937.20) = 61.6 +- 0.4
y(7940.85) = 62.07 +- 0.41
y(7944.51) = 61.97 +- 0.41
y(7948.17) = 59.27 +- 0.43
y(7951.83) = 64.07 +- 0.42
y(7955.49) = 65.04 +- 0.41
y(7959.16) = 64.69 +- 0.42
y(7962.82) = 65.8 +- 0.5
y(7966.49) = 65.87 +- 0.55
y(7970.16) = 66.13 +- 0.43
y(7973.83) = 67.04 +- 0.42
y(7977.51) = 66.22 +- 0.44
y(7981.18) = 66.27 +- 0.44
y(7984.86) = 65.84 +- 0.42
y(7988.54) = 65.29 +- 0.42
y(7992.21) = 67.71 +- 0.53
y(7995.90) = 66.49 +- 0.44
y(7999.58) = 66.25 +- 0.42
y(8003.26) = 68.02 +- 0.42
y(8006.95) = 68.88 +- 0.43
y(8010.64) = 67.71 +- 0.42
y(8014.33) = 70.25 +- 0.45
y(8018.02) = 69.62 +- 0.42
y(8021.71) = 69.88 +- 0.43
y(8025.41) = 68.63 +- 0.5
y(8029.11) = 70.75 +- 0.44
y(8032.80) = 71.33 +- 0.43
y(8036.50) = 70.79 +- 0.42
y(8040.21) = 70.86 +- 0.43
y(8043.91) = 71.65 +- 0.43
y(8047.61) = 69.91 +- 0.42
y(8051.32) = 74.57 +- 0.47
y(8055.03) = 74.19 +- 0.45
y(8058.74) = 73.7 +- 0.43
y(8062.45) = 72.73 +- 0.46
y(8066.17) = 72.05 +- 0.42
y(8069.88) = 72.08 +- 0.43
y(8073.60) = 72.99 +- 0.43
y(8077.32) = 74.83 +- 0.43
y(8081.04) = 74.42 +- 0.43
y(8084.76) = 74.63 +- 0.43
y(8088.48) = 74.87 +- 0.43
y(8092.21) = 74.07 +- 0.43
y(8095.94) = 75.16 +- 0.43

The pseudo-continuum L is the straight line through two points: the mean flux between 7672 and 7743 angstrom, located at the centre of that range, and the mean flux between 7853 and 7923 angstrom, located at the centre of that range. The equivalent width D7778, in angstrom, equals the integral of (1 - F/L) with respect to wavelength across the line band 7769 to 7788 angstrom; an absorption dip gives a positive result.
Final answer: 0.4 angstrom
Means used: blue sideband 50.4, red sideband 59.7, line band 52.8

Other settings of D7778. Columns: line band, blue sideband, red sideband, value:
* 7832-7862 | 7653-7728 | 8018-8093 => 1.6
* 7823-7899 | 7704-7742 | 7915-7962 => 1.5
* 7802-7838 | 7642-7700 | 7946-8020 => 1.0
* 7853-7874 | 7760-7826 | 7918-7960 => 0.3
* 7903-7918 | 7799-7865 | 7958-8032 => 0.4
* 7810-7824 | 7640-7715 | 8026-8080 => 0.0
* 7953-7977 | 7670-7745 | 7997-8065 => 0.2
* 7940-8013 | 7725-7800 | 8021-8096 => 1.6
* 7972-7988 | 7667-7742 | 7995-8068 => 0.2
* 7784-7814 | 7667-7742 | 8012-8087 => 0.8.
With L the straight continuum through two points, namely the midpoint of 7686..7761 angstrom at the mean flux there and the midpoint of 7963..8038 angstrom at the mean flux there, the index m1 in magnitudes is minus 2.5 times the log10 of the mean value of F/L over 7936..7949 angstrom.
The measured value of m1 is 0.05 mag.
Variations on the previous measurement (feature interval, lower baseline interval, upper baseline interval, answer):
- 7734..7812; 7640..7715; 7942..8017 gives 0.038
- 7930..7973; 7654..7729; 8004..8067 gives 0.032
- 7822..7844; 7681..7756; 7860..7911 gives 0.045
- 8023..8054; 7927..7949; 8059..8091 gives -0.010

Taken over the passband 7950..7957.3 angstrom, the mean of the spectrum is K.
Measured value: 64.6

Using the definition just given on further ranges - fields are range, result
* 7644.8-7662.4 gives 57.4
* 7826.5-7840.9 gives 54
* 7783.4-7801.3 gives 52.7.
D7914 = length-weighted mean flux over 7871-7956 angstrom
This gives 61.2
